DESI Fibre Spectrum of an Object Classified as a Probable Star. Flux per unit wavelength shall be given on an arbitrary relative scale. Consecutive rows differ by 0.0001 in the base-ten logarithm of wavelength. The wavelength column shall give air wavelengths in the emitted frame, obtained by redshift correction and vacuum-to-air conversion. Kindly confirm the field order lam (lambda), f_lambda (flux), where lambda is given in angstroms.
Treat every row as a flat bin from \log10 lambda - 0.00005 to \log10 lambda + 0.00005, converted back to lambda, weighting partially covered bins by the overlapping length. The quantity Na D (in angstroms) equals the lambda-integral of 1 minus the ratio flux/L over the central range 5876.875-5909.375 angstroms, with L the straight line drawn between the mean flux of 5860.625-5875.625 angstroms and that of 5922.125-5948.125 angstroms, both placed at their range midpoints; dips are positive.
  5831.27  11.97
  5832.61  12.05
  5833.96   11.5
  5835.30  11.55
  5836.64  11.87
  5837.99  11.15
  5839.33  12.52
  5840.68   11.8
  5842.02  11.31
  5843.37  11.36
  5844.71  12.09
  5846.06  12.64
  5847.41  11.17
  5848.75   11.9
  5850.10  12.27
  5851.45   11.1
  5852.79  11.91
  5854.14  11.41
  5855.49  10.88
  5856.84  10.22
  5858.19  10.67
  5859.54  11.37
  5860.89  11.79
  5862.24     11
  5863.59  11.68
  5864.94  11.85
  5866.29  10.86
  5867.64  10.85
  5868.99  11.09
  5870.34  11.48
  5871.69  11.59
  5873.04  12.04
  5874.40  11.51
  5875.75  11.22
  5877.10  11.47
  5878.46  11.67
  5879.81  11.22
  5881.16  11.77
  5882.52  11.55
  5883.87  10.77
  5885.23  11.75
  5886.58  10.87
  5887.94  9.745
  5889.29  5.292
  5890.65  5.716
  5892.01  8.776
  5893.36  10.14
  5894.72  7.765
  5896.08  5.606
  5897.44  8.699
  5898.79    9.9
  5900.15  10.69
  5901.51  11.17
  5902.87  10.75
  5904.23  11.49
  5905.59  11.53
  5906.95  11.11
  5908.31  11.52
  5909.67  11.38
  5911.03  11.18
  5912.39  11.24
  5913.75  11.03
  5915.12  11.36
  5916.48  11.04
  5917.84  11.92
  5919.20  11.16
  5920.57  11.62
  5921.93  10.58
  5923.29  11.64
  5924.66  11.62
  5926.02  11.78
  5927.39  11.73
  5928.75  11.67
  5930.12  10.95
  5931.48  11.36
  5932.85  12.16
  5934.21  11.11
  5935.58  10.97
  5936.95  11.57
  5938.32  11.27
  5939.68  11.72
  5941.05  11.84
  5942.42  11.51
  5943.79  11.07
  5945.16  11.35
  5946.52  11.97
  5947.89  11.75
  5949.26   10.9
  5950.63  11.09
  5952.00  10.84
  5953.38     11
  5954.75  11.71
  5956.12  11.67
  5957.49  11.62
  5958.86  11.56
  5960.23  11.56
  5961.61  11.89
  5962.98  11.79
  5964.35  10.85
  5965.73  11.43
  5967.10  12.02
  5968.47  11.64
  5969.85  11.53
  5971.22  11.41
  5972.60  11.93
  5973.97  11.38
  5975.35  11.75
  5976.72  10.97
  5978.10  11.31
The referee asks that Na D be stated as 4.0 angstroms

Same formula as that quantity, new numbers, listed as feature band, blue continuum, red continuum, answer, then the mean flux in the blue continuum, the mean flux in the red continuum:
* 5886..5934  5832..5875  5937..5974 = 4.3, 11.5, 11.5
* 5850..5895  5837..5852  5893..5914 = 1.4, 11.8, 10.3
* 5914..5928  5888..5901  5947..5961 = -2.7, 8.19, 11.4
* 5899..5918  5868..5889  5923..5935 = 0.4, 11.2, 11.5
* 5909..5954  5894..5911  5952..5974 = -2.3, 10.2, 11.5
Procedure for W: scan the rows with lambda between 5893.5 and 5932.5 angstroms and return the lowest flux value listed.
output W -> 5.606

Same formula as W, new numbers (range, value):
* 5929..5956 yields 10.84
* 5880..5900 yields 5.292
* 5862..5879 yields 10.85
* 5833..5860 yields 10.22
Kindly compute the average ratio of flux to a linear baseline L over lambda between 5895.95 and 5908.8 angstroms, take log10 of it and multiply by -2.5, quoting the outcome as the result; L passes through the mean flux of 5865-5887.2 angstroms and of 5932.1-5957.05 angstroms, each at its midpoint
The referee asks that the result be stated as 0.10 mag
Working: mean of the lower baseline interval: 11.4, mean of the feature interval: 10.4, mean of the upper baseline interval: 11.4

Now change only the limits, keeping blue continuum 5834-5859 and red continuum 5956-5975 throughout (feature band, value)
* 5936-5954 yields 0.02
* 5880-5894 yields 0.19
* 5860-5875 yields 0.01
